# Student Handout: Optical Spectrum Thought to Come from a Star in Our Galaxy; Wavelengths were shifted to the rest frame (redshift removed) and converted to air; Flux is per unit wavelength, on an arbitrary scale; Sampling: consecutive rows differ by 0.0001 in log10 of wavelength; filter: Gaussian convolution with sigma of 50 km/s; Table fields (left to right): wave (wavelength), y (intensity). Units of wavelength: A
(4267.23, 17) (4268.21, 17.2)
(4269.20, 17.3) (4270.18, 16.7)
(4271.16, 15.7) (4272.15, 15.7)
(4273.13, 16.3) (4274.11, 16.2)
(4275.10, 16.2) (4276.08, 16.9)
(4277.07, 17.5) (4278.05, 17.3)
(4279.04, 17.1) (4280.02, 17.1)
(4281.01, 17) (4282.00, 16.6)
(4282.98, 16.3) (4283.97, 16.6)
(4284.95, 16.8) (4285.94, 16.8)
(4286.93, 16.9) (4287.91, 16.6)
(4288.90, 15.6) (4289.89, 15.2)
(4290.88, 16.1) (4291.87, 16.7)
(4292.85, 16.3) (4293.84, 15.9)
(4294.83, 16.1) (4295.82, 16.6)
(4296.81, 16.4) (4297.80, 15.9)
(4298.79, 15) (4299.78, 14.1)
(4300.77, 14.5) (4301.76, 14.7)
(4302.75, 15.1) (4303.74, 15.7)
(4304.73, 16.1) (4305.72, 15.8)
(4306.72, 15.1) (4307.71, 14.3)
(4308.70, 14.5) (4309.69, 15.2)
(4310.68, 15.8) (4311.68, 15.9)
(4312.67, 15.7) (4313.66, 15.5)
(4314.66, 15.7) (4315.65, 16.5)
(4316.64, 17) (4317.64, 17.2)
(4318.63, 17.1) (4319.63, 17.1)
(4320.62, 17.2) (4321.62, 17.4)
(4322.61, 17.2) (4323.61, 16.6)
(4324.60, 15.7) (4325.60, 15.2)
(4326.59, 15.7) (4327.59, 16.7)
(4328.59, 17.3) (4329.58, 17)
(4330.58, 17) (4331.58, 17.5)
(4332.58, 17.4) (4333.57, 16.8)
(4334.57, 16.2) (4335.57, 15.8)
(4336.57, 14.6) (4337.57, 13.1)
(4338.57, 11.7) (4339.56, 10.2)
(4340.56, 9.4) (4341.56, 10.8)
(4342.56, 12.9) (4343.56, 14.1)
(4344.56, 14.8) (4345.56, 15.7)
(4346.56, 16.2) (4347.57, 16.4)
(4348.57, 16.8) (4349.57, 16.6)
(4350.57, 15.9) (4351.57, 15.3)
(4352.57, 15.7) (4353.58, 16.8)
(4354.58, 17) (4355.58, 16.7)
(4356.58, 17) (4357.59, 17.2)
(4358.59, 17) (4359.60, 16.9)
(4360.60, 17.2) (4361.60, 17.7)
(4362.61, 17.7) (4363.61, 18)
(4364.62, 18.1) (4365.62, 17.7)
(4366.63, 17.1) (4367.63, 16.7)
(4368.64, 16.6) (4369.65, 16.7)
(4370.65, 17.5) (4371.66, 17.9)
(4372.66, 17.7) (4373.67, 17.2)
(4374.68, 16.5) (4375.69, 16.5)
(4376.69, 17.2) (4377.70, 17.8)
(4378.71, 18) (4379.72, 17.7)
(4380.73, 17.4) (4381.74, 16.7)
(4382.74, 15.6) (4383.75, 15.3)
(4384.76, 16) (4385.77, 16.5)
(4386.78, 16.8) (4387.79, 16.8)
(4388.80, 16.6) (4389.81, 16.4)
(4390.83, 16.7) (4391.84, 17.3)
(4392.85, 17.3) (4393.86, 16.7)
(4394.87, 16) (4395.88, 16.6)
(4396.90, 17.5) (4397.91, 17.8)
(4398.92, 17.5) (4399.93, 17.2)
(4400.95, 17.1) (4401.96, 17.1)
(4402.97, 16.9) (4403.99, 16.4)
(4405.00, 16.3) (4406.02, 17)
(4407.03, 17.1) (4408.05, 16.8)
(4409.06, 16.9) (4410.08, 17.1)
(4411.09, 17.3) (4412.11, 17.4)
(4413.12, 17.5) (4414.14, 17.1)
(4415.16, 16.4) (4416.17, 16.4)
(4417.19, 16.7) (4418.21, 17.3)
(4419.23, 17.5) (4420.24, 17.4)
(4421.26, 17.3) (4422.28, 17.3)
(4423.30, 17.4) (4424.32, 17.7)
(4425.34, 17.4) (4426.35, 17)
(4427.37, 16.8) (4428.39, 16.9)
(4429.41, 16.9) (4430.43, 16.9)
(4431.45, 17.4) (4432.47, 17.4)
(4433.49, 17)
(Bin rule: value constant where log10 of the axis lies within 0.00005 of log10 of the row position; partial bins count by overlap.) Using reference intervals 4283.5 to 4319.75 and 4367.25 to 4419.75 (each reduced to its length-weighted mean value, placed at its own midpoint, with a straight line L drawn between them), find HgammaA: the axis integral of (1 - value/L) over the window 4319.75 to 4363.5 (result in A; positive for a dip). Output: 1.5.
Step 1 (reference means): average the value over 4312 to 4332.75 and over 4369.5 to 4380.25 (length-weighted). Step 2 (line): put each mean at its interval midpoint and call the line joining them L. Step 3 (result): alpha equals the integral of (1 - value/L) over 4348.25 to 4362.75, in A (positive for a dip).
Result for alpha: 0.30 A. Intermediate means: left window 16.6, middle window 16.7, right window 17.4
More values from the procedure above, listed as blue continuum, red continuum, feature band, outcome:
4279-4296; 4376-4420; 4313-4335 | -0.1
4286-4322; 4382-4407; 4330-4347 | 1.9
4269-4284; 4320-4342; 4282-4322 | 0.1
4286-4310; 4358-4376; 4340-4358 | 1.7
